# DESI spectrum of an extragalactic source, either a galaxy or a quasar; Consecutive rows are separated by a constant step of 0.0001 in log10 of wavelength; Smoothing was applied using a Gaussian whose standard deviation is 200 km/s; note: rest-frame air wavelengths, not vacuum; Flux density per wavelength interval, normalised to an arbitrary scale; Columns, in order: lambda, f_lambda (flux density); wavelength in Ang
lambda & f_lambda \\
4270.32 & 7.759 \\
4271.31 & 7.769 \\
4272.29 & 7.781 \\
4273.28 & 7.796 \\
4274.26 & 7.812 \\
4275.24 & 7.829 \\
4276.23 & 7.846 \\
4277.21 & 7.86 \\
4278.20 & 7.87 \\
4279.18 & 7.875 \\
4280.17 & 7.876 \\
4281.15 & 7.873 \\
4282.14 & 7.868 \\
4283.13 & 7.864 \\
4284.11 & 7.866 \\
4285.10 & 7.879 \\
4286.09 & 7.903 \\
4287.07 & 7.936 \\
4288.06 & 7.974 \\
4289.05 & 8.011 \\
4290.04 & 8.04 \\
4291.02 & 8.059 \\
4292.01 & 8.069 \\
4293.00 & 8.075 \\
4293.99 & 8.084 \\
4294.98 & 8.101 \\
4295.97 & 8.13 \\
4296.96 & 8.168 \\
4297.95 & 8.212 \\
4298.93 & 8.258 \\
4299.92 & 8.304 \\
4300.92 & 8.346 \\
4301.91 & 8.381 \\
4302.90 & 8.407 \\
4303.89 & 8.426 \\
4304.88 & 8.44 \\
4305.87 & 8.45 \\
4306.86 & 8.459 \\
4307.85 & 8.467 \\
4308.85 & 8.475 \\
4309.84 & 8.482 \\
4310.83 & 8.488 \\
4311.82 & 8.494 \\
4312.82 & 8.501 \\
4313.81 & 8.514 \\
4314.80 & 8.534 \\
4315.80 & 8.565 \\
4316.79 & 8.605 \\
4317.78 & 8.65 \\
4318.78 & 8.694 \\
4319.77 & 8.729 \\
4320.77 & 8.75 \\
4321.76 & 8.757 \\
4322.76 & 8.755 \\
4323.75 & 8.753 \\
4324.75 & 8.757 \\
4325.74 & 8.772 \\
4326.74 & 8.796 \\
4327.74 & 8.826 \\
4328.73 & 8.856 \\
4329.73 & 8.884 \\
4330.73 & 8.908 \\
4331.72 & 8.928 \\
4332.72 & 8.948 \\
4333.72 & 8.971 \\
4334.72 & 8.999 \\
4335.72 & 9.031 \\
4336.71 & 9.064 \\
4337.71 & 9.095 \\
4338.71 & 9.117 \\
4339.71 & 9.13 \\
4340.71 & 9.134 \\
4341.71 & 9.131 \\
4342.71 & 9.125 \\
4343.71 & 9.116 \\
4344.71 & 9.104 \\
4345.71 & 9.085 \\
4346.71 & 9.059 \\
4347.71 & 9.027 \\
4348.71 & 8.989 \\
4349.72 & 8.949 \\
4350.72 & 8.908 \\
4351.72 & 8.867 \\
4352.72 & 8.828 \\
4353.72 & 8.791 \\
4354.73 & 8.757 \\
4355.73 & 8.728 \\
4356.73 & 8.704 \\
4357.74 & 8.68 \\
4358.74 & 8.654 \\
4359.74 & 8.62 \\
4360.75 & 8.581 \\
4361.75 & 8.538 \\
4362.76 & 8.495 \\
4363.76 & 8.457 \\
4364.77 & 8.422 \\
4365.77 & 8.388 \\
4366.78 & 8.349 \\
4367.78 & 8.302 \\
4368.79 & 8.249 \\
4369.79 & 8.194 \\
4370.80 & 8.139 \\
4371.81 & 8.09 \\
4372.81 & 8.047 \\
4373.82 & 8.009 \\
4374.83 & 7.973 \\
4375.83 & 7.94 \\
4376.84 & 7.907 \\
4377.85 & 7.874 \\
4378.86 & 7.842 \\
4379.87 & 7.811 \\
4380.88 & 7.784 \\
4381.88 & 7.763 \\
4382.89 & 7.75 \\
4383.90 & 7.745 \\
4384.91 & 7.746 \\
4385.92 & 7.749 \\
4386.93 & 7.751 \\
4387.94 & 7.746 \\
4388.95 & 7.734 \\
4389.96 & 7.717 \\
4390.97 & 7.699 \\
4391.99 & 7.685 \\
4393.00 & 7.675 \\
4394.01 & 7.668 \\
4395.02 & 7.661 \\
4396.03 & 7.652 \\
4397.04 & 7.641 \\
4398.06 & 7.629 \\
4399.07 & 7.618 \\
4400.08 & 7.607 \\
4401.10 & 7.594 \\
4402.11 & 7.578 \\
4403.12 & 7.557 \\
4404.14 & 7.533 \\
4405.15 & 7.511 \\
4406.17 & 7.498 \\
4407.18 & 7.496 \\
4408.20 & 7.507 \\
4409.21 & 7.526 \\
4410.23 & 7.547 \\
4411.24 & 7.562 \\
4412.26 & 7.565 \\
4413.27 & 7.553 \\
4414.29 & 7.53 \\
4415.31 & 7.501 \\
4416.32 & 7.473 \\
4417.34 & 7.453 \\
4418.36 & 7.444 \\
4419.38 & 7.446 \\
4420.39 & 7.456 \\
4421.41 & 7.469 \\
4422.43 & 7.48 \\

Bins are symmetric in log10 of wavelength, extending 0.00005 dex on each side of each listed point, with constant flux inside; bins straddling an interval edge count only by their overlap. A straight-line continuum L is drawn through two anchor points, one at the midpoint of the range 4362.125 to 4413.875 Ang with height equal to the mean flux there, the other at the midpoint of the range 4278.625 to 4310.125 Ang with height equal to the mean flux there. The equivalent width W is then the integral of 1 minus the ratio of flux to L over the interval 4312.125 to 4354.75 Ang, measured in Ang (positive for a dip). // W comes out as -4.64 Ang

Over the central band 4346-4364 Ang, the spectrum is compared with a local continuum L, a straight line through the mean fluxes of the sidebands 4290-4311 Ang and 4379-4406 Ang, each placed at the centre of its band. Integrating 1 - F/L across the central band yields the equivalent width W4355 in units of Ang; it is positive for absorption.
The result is -1.9 Ang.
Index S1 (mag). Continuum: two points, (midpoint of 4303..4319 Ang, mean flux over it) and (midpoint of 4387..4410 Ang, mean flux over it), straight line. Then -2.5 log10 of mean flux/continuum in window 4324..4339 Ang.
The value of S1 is -0.08 mag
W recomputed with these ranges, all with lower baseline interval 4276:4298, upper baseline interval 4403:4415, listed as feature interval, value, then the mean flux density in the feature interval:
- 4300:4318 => -1.33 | 8.48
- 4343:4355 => -1.89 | 8.96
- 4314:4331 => -1.94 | 8.73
